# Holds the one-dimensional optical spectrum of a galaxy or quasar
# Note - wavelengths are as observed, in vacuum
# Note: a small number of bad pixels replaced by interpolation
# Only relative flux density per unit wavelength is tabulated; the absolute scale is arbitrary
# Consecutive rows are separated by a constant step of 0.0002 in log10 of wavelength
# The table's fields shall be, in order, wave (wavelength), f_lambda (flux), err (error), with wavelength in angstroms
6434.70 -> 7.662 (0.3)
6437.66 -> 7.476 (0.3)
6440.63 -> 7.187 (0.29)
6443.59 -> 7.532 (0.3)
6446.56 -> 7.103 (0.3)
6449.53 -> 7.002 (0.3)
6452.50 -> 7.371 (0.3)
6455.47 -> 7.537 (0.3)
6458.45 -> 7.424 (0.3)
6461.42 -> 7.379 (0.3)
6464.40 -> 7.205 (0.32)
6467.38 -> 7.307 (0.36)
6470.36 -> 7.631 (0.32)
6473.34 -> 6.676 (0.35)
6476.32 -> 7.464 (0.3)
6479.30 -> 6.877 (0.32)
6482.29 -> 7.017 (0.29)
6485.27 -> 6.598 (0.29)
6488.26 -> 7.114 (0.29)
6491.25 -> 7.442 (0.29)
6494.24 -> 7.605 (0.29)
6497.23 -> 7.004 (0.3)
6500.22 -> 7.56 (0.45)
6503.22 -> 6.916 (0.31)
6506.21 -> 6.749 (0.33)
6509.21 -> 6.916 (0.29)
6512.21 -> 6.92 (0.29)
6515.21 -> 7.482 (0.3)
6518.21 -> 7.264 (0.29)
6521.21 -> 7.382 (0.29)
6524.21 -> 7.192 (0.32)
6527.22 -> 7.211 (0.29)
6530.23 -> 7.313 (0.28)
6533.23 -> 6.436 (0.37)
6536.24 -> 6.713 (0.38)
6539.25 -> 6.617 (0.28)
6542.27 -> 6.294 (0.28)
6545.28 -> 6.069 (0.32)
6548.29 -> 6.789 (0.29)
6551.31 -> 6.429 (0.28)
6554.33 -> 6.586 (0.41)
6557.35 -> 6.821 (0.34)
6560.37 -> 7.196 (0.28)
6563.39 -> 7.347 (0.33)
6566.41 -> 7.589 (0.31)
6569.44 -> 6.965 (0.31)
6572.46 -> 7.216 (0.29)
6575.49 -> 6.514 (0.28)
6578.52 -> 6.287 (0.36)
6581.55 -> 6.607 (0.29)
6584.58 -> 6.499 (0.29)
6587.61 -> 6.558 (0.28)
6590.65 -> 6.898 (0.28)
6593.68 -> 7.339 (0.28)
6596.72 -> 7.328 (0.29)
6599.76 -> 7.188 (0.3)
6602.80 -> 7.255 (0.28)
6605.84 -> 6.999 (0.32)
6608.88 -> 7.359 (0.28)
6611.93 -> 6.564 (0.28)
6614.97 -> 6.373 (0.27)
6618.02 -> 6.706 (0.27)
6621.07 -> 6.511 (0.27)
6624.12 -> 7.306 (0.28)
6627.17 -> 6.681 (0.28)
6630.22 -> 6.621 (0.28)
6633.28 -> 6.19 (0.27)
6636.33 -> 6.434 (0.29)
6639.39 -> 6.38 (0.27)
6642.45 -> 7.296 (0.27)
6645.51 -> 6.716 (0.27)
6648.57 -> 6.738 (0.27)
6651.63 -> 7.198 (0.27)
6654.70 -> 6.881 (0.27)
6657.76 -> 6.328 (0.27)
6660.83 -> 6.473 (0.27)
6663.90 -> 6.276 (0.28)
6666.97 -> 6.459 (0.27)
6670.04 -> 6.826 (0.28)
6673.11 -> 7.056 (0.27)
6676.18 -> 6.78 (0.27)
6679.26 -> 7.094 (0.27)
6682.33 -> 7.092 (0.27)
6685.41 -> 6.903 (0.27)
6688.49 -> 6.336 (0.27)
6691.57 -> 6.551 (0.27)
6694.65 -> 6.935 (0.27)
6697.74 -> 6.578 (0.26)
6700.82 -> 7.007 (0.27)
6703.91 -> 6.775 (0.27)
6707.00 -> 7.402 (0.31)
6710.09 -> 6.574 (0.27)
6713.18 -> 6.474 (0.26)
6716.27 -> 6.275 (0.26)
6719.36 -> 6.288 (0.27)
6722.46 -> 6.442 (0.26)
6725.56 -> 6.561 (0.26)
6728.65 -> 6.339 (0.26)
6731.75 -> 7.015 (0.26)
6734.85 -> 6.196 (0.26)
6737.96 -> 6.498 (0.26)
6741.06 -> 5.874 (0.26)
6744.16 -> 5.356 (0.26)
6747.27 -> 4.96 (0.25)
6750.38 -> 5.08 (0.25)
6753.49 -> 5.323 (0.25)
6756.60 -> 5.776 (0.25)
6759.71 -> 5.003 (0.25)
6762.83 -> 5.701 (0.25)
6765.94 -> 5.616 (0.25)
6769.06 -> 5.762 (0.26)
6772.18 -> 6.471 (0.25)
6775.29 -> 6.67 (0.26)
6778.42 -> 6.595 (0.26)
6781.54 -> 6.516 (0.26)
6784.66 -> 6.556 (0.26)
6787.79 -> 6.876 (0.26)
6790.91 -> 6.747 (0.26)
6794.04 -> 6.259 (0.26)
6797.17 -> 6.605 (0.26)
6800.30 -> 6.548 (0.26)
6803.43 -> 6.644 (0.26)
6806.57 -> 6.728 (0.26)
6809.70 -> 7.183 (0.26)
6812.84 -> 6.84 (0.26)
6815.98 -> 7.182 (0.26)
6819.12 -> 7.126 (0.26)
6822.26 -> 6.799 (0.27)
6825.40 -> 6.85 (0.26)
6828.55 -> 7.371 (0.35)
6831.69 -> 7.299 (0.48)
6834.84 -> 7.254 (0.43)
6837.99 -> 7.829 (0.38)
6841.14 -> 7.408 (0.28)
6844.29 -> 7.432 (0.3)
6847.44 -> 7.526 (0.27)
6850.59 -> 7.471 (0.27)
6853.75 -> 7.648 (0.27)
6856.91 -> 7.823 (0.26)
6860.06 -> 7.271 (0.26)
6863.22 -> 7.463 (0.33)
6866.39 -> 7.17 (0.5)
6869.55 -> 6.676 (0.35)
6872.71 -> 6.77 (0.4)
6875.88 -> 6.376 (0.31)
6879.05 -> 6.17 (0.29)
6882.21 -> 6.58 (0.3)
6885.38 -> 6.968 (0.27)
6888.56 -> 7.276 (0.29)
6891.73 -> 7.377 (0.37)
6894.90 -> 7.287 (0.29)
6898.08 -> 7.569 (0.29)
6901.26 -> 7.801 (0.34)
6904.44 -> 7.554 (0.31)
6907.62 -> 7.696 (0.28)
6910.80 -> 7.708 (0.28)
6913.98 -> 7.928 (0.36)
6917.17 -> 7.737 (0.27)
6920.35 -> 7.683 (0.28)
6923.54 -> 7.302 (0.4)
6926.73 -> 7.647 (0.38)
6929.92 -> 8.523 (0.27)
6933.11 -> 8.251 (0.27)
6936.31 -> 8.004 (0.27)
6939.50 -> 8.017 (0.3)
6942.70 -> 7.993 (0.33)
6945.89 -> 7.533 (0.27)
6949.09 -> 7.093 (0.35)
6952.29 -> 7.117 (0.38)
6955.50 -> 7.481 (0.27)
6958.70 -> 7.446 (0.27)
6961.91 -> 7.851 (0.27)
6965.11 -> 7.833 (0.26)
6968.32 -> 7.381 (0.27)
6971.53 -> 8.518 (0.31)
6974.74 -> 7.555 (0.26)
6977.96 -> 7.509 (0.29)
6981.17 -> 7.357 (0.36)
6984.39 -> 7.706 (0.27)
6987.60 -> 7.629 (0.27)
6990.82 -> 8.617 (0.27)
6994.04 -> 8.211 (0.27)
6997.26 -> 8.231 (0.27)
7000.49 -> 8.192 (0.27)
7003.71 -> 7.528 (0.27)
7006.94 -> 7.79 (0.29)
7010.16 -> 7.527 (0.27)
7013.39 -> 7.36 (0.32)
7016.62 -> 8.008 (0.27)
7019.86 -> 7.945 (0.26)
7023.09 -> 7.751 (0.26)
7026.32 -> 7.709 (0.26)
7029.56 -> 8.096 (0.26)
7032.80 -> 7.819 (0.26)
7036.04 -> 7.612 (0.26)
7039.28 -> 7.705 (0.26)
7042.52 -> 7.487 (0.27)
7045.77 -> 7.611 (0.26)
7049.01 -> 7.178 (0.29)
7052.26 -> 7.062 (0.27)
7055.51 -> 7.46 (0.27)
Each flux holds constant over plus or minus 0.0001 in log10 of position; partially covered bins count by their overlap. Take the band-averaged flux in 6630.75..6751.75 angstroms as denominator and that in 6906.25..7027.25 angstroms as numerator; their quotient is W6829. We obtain 1.2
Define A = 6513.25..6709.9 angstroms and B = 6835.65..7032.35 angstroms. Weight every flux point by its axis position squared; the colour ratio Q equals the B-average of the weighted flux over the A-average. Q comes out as 1.2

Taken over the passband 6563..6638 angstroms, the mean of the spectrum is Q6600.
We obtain 6.84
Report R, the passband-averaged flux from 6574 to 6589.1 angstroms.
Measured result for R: 6.49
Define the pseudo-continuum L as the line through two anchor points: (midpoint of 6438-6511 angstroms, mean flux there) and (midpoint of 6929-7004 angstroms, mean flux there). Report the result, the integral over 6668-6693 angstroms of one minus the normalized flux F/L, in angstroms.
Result 2.1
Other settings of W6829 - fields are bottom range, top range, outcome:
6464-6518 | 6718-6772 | 0.82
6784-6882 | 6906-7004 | 1.11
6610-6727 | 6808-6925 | 1.09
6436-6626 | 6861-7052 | 1.08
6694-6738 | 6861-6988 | 1.13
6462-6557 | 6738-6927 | 0.98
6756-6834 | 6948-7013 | 1.18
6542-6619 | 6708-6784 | 0.89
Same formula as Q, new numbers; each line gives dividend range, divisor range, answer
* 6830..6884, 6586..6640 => 1.13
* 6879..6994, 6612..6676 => 1.25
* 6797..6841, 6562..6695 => 1.10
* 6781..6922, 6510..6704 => 1.13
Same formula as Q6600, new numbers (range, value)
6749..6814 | 6.26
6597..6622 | 6.9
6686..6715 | 6.74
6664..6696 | 6.78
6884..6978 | 7.66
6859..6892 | 6.89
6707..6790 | 6.14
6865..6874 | 6.87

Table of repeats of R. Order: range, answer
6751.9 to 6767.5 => 5.48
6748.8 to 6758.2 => 5.39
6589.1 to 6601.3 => 7.18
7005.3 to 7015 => 7.56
